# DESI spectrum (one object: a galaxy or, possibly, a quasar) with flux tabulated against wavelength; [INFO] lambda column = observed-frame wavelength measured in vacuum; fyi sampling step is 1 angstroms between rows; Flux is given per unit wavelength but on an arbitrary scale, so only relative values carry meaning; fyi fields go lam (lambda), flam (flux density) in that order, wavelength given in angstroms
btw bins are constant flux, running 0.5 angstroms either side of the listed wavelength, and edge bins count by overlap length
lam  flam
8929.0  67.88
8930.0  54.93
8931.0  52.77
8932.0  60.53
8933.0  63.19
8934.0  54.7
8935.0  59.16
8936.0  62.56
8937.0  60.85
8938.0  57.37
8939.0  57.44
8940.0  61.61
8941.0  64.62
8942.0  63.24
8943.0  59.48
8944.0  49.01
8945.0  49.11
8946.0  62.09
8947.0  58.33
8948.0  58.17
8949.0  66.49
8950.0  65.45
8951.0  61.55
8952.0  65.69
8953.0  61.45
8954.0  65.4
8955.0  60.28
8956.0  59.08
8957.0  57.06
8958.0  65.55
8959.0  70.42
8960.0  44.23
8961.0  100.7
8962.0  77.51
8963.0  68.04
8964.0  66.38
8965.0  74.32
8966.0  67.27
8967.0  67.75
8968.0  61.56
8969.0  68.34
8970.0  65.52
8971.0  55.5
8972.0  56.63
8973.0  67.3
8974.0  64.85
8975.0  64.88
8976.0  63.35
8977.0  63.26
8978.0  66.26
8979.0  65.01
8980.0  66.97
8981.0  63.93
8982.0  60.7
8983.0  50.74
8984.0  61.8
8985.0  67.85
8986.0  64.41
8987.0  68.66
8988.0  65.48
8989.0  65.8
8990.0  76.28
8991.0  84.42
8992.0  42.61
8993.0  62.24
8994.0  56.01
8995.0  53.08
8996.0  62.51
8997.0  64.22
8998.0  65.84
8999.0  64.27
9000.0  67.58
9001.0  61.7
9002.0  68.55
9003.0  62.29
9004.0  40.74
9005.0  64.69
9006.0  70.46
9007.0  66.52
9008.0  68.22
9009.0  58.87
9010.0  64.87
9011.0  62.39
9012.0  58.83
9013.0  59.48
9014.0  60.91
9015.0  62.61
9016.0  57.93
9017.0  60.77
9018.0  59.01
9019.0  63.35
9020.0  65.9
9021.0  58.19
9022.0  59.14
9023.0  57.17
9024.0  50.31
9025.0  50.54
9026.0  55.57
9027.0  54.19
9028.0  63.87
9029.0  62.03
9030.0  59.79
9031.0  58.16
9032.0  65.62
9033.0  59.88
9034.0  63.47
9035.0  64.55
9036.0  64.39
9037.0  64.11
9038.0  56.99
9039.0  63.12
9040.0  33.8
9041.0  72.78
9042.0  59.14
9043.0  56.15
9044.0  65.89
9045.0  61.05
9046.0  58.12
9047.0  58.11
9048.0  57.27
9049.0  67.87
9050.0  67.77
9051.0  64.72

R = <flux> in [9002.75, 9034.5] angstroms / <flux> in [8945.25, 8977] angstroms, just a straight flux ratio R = 0.93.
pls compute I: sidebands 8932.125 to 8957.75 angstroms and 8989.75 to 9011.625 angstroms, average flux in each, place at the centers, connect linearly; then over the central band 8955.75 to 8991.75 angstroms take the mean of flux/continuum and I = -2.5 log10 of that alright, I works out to -0.074 mag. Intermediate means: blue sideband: 60.2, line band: 65.9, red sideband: 62.9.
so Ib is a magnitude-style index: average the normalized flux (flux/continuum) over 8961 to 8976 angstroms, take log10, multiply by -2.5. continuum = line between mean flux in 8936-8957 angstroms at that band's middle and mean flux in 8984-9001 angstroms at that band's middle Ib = -0.08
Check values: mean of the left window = 60.3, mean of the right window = 64.3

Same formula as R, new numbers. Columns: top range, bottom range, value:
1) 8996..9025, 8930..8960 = 1.02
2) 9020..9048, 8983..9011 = 0.93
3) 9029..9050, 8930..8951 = 1.02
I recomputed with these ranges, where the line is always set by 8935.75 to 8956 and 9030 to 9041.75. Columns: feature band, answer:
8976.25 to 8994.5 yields -0.06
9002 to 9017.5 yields -0.02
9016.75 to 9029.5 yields 0.04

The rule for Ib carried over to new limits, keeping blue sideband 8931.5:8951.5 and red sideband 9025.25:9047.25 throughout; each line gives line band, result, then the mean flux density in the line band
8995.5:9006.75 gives -0.06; 63.1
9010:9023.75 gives -0.01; 60.4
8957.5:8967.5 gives -0.17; 70.2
